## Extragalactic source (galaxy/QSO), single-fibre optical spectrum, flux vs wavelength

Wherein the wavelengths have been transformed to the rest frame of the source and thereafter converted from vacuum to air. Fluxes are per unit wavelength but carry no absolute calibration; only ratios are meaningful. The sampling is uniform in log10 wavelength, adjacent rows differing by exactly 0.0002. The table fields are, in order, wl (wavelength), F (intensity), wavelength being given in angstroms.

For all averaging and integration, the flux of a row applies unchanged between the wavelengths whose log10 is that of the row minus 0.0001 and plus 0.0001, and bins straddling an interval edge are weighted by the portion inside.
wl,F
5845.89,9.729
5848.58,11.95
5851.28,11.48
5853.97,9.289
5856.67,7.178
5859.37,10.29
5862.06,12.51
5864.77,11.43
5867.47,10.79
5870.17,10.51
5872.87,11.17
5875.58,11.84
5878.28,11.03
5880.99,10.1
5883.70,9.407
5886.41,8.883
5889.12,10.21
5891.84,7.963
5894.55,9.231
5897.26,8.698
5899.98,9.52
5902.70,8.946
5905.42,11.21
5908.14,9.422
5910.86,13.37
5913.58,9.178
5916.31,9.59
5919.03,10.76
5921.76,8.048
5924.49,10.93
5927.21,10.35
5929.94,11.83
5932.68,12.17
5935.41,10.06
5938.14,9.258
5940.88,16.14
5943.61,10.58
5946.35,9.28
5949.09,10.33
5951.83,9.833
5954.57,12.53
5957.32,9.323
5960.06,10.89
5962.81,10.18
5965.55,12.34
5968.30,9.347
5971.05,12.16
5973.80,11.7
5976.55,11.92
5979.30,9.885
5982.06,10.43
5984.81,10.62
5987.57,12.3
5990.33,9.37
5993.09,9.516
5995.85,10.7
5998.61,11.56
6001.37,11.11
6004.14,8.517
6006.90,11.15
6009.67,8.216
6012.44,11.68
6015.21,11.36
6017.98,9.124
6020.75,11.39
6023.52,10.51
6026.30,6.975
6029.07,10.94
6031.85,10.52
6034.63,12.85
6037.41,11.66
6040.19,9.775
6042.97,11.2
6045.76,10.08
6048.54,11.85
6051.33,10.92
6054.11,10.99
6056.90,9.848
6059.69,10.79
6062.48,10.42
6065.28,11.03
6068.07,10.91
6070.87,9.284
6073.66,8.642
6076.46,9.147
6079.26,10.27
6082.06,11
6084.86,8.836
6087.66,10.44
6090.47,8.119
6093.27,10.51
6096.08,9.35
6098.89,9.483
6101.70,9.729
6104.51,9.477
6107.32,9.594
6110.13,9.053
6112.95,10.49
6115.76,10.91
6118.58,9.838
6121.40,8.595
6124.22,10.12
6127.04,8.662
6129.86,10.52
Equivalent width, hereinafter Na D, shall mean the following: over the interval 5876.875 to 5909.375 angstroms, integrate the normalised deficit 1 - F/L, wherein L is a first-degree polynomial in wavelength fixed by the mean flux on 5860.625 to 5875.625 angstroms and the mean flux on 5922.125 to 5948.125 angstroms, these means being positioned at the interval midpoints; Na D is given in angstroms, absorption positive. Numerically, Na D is 4.8 angstroms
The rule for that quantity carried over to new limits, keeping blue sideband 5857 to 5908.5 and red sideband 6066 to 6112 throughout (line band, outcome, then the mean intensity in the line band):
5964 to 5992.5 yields -3.1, 11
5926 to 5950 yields -2.7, 11.1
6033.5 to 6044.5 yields -1.8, 11.3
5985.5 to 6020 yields -2.0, 10.4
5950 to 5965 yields -1.0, 10.6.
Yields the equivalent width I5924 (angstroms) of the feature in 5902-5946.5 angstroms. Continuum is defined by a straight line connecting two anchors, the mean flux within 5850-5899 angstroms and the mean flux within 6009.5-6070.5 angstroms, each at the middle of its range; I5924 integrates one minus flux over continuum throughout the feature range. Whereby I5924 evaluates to -2.0 angstroms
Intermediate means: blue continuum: 10.1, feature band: 10.7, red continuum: 10.6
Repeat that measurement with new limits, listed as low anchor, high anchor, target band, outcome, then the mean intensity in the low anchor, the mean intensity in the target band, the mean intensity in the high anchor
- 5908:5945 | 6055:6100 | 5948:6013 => -0.7 angstroms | 10.9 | 10.6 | 9.89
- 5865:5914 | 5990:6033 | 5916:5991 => -4.9 angstroms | 10.1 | 10.8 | 10.2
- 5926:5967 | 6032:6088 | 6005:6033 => 1.4 angstroms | 11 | 10.2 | 10.5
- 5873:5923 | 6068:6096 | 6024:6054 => -3.1 angstroms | 9.89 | 10.7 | 9.64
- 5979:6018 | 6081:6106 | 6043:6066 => -1.8 angstroms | 10.4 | 10.8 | 9.64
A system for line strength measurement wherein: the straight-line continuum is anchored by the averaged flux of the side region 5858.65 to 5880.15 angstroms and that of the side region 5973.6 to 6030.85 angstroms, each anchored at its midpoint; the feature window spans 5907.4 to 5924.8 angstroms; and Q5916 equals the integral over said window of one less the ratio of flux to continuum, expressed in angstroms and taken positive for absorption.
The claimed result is 1.2 angstroms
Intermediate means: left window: 11.2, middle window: 10.2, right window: 10.4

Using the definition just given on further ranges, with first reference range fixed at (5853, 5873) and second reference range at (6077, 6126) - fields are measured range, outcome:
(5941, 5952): -0.62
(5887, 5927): 1.80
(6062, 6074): -0.40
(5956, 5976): -1.59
